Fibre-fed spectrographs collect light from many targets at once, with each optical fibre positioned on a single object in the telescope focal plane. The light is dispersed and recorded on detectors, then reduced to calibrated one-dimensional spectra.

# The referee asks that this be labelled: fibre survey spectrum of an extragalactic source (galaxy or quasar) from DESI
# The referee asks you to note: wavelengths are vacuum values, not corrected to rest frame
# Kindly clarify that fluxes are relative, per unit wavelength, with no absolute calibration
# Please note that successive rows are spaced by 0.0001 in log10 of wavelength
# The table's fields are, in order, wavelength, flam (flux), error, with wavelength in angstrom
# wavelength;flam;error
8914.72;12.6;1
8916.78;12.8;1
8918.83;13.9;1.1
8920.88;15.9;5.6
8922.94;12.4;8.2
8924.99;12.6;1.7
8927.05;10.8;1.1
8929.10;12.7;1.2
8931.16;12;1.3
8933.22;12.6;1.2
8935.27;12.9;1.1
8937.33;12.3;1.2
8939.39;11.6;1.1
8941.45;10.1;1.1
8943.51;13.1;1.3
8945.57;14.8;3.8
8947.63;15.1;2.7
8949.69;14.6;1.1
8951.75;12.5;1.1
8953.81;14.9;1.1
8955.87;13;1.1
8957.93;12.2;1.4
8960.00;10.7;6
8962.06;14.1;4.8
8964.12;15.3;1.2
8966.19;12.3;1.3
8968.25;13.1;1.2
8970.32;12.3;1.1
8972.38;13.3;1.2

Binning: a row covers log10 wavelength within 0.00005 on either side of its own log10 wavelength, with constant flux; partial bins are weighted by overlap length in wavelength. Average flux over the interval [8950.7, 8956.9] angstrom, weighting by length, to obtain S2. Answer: 13.5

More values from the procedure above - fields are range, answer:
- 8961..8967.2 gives 13.9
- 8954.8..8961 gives 12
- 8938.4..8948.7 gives 12.9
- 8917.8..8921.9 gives 14.9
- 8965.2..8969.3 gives 12.7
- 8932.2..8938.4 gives 12.6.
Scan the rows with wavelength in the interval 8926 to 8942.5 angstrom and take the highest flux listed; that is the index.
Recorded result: 12.9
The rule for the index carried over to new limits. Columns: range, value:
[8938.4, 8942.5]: 11.6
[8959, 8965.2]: 15.3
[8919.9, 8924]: 15.9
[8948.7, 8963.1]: 14.9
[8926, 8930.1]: 12.7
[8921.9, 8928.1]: 12.6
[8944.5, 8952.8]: 15.1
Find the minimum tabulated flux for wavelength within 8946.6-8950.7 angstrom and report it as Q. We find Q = 14.6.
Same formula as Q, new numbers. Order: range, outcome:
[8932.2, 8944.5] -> 10.1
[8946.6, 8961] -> 10.7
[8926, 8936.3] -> 10.8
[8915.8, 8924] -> 12.4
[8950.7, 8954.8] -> 12.5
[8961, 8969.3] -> 12.3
